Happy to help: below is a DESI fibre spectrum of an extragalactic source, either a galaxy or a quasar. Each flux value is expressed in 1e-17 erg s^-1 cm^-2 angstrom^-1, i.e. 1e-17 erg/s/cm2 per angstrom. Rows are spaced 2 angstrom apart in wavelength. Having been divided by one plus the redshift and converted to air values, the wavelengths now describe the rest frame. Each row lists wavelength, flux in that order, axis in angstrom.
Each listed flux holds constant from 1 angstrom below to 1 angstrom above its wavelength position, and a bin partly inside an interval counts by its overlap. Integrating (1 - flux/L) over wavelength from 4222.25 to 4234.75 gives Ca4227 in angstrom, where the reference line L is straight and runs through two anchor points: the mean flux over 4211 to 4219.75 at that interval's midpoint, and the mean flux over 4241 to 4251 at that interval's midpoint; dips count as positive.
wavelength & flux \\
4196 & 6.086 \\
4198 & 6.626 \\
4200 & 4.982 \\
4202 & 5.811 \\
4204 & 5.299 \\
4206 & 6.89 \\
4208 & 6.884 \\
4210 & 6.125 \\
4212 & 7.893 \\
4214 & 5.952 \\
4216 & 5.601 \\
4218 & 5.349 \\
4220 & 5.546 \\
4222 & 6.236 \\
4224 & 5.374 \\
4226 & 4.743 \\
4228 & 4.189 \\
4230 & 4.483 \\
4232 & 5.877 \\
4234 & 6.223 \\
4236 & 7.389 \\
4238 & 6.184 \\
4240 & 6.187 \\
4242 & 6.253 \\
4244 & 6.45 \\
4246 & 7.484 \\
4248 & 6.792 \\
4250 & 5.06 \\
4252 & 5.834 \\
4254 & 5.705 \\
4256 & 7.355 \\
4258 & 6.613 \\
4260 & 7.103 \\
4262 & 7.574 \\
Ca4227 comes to 2.13 angstrom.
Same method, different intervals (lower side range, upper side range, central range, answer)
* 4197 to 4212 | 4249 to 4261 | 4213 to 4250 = 2.2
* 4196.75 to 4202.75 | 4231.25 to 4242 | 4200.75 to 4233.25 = 1.6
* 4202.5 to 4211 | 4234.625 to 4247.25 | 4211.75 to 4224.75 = 1.0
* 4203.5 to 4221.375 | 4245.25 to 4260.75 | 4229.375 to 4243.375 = 0.5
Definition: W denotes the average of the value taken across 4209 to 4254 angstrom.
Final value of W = 5.96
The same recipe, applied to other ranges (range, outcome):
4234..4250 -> 6.55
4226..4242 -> 5.75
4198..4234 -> 5.76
